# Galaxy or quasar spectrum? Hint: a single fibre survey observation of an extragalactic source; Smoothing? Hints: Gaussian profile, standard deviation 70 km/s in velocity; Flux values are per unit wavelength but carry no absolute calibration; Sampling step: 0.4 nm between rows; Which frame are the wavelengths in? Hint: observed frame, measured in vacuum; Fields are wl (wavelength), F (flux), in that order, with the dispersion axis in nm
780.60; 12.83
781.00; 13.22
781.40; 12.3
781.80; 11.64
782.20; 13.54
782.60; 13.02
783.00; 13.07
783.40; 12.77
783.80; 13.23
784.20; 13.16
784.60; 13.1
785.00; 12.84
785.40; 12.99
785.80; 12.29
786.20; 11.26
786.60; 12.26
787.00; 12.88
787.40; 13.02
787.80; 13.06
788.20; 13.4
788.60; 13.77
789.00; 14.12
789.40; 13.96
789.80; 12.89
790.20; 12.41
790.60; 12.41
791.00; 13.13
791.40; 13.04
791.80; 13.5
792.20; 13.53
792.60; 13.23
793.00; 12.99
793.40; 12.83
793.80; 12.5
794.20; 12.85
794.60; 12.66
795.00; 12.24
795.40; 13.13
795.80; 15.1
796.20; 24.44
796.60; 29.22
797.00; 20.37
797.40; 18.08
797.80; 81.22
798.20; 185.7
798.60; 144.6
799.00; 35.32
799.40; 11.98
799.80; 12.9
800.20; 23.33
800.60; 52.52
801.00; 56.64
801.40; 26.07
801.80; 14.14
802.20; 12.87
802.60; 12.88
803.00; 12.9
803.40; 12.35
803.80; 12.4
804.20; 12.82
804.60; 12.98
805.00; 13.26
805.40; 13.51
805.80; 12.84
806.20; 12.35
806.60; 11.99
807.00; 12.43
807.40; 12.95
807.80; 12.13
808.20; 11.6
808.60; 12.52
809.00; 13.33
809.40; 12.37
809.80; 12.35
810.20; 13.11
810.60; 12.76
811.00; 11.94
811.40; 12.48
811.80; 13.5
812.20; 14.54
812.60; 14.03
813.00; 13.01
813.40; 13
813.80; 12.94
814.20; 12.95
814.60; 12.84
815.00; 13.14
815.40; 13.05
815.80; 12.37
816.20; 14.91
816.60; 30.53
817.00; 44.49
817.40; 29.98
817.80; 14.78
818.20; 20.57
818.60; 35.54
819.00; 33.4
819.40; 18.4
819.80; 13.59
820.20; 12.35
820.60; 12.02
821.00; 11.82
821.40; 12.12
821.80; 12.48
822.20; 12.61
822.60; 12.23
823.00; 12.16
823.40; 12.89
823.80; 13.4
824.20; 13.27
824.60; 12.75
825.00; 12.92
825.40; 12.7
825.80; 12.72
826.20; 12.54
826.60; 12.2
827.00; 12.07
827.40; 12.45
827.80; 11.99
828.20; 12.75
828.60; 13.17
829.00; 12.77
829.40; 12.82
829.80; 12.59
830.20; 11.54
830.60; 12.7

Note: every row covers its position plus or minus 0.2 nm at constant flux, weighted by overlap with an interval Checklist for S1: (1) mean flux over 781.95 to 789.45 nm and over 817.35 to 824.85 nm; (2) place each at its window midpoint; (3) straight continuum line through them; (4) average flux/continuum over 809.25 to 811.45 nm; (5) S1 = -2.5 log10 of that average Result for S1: 0.22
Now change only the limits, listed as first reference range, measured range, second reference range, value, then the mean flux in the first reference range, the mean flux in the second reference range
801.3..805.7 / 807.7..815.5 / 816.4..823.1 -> 0.30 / 13.9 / 20.1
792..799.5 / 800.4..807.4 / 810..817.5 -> 0.46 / 36.2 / 16.4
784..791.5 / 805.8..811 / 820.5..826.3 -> 0.02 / 12.9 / 12.6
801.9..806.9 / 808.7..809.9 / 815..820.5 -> 0.26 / 12.8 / 22.1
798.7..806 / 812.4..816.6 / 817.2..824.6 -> 0.30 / 21.8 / 16.8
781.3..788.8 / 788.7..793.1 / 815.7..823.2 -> 0.06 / 12.8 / 19.4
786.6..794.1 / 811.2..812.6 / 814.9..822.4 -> 0.30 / 13.1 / 19.5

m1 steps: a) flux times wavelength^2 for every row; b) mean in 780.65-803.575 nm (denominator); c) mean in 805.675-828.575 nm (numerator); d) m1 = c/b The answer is 0.70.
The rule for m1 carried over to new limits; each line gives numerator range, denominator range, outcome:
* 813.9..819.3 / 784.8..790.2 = 1.82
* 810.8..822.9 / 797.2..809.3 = 0.60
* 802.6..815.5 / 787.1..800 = 0.50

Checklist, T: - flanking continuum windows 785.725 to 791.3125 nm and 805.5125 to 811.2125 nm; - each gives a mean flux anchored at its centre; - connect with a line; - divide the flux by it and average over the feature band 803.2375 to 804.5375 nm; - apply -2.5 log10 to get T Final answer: 0.00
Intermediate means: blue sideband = 12.9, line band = 12.6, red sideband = 12.5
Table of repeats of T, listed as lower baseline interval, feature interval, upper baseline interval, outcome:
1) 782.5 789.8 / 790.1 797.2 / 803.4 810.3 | -0.168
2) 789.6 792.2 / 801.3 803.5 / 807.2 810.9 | -0.169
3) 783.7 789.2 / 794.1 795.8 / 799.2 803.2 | 0.419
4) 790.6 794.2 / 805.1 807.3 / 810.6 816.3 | 0.037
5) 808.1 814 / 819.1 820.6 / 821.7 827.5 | -0.224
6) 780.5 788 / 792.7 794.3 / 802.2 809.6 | -0.009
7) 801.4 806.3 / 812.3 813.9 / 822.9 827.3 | -0.016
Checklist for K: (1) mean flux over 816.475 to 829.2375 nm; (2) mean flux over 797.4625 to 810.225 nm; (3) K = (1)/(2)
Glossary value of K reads 0.58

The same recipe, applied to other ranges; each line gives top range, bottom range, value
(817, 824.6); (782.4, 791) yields 1.35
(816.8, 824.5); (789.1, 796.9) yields 1.25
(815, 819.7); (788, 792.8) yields 1.78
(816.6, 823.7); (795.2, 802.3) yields 0.44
